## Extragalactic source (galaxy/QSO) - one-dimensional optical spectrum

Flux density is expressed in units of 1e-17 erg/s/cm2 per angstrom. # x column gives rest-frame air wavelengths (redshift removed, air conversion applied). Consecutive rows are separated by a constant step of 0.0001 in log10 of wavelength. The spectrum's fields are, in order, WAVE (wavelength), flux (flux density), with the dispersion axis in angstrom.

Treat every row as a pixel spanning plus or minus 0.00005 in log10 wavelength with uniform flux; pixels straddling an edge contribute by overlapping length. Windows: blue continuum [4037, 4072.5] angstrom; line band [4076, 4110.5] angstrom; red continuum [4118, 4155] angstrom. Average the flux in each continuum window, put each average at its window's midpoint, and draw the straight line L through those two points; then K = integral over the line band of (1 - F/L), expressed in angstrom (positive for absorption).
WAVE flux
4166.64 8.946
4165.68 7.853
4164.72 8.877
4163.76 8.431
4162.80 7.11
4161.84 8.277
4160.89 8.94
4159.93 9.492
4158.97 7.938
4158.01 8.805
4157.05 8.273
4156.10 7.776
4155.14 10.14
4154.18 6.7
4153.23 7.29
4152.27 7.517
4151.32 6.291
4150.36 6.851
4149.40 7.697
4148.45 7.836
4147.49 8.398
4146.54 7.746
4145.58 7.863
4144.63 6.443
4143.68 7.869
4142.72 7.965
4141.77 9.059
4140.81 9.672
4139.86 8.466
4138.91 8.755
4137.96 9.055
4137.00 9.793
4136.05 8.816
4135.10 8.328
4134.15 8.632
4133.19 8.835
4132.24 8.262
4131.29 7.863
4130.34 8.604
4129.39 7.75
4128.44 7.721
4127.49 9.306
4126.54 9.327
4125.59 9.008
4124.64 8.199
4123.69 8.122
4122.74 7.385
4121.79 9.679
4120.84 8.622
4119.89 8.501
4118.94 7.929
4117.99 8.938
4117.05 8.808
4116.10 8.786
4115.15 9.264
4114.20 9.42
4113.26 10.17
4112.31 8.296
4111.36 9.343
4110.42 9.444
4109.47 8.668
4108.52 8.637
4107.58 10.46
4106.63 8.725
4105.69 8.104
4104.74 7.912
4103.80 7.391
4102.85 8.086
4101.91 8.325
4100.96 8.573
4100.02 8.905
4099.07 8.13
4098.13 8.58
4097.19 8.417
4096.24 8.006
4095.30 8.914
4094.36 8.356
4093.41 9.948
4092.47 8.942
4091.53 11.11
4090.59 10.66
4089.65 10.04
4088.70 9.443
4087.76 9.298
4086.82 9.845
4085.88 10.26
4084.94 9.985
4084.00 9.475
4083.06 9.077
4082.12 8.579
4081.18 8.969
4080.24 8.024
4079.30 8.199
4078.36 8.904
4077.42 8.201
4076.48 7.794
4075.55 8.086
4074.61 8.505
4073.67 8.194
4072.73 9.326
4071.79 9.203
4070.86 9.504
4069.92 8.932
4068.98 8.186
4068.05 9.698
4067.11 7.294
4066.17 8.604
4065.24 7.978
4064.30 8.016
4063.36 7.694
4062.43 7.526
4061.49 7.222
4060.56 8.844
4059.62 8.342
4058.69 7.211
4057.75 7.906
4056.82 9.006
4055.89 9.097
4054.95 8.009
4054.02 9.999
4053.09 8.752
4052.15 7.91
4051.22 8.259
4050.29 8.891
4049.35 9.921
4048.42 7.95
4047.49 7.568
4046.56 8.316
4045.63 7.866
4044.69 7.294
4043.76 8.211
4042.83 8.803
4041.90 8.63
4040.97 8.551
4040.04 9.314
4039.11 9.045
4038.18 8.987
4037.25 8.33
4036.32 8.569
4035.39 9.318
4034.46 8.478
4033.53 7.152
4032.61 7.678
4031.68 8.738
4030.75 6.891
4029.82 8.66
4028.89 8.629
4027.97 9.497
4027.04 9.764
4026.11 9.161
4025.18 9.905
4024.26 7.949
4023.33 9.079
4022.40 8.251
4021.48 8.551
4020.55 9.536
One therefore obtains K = -2.4 angstrom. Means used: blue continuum 8.45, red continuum 8.24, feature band 8.92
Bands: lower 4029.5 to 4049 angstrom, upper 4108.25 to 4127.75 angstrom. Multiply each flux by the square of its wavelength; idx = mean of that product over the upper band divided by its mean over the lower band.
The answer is 1.11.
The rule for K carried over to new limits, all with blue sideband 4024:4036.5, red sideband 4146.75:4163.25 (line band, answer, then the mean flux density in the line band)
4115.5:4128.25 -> -0.8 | 8.65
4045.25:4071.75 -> 0.2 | 8.39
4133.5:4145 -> -0.8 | 8.59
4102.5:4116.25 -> -1.1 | 8.85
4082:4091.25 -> -1.6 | 9.74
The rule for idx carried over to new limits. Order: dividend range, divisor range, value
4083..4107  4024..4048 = 1.09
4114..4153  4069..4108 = 0.96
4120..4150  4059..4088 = 1.00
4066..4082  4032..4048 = 1.04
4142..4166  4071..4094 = 0.90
